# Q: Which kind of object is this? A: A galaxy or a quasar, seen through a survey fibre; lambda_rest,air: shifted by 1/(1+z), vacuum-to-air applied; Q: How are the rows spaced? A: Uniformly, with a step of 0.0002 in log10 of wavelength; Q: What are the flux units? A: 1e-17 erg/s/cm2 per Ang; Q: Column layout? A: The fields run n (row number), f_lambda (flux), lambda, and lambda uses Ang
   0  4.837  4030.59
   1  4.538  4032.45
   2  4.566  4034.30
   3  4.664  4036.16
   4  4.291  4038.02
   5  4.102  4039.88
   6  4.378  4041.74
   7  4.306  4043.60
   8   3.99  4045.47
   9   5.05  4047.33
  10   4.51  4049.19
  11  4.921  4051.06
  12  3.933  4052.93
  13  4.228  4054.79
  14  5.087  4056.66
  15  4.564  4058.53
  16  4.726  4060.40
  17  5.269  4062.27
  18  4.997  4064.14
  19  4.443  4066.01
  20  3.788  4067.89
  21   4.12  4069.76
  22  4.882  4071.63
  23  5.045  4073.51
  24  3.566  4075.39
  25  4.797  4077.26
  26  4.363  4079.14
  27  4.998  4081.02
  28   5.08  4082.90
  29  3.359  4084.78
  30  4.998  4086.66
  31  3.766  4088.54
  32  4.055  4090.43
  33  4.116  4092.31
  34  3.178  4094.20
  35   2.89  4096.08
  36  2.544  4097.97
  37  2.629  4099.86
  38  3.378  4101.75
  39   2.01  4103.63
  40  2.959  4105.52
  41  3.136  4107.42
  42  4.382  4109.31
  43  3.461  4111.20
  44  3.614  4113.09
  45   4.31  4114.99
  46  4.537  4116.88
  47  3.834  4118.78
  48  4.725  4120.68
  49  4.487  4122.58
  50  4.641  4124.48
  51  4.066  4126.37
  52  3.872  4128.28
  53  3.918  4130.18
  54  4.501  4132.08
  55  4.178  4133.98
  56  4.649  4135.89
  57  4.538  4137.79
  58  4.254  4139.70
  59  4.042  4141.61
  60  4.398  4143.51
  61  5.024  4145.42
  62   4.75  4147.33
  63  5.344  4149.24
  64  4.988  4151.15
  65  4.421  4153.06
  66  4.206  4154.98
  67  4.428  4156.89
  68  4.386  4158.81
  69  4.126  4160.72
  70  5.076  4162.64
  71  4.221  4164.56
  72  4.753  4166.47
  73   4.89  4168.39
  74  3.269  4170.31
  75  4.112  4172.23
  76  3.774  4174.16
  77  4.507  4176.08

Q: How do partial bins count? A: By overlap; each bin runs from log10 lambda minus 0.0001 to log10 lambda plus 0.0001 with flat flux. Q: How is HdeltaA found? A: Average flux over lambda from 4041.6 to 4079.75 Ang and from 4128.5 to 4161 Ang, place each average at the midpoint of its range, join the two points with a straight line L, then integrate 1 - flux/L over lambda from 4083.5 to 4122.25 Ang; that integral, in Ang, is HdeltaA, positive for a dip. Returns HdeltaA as 7.6 Ang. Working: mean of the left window 4.53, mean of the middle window 3.62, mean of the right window 4.47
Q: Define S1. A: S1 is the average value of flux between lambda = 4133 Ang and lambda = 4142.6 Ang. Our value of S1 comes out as 4.33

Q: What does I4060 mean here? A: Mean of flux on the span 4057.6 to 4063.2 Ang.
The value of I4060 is 4.85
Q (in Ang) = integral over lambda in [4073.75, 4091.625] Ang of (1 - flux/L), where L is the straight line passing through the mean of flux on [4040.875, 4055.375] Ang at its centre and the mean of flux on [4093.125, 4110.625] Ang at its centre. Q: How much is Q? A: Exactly -4.22 Ang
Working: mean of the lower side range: 4.42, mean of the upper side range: 3.03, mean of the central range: 4.36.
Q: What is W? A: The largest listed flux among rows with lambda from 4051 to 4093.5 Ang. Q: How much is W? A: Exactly 5.269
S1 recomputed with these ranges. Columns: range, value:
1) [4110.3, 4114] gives 3.54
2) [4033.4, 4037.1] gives 4.61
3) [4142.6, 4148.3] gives 4.73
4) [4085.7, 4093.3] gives 4.22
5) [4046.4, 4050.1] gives 4.79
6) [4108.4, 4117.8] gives 4.06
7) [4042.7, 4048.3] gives 4.45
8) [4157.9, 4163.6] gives 4.53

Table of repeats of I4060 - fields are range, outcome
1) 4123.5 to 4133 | 4.2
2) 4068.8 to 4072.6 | 4.5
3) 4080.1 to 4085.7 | 4.48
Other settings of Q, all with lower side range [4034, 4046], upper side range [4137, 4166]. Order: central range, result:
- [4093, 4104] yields 4.0 Ang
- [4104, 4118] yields 2.4 Ang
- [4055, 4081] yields -1.3 Ang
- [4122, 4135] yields 0.8 Ang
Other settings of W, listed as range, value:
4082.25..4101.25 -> 5.08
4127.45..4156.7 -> 5.344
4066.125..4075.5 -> 5.045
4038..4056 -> 5.05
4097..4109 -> 3.378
